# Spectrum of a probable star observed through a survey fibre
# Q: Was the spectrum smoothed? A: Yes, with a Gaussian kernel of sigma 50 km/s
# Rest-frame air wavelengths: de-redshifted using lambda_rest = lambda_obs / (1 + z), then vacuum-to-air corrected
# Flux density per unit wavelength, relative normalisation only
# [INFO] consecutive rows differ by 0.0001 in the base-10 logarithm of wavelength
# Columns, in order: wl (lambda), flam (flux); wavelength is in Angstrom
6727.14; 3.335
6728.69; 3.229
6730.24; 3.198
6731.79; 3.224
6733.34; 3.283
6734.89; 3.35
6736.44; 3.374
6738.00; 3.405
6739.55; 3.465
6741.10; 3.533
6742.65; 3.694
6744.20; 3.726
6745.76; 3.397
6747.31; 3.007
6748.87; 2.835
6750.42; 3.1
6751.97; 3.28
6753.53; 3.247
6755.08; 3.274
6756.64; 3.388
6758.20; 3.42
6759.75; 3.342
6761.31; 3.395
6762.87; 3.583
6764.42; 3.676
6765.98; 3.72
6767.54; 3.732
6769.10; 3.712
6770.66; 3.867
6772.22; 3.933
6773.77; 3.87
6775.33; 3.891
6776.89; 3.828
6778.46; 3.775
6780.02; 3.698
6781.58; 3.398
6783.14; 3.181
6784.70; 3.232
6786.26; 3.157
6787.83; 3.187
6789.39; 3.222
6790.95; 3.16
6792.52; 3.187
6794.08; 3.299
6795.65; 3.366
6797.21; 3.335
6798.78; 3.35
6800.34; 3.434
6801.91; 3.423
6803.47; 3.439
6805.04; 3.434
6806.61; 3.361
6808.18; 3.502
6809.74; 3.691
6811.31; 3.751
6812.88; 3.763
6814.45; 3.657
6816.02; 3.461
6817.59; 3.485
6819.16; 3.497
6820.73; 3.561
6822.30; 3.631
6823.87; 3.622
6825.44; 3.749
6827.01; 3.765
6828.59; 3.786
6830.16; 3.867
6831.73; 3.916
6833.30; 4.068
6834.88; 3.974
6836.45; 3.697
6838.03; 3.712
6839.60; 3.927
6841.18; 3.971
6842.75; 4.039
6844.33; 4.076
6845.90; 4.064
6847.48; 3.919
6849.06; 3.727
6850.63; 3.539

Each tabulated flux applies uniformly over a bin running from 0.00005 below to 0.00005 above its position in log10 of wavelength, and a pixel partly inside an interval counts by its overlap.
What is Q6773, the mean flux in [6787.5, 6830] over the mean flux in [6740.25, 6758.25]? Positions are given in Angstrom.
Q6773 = 1.05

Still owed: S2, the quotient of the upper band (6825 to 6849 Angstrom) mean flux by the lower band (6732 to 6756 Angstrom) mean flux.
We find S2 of 1.17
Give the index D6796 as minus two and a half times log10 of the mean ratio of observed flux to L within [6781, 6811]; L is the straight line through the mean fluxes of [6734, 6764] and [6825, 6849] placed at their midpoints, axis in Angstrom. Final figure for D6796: 0.10 mag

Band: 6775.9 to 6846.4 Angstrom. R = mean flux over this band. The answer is 3.59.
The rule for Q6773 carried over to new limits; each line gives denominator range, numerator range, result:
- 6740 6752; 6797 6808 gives 1.02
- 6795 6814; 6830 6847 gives 1.13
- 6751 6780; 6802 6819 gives 0.98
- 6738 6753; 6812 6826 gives 1.08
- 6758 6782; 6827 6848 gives 1.06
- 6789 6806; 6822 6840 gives 1.14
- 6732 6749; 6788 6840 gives 1.06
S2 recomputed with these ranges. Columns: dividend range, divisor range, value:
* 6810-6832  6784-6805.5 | 1.11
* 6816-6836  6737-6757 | 1.12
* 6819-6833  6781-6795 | 1.16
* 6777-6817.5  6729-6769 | 1.01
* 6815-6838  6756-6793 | 1.05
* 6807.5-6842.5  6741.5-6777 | 1.06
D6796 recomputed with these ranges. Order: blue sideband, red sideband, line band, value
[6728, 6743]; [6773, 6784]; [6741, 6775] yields 0.01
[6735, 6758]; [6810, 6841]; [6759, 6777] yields -0.08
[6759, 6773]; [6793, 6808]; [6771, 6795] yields 0.02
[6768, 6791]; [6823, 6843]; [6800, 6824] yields 0.06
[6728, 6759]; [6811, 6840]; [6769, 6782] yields -0.09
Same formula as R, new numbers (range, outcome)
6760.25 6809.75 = 3.5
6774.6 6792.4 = 3.42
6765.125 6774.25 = 3.8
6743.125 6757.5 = 3.26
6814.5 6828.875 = 3.61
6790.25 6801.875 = 3.31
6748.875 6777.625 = 3.55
